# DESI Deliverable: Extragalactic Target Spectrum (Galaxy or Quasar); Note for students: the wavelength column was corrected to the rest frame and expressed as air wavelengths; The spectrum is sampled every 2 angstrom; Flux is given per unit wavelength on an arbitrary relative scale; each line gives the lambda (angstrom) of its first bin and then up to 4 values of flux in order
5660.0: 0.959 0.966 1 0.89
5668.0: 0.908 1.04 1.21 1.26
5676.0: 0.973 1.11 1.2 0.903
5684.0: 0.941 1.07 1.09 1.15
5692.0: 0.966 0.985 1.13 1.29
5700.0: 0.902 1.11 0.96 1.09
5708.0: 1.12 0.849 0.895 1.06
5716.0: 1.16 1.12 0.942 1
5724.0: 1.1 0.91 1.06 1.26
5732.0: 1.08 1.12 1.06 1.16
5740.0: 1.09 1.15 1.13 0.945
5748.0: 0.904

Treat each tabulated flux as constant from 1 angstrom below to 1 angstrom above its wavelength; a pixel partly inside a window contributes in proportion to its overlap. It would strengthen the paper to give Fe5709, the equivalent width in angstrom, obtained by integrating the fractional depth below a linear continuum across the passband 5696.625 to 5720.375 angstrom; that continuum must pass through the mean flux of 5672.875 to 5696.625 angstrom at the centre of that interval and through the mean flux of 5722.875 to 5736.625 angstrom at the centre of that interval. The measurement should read 0.6 angstrom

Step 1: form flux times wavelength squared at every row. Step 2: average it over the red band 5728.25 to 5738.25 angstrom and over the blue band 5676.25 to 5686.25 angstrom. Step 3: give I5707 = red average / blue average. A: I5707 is 1.1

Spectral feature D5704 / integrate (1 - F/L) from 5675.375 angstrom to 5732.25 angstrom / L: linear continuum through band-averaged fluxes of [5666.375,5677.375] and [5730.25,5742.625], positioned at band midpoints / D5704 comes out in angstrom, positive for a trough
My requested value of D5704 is 2.3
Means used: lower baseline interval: 1.07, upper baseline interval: 1.12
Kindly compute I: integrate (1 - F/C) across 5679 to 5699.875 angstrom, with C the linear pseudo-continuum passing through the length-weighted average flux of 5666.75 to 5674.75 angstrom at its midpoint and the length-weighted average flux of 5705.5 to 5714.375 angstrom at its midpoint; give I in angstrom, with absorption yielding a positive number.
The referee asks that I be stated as -0.4 angstrom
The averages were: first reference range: 1.09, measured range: 1.07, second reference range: 0.994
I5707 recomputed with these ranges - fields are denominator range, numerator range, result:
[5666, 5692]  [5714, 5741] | 1.04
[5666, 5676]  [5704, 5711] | 0.96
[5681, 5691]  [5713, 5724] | 1.04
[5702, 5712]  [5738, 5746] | 1.11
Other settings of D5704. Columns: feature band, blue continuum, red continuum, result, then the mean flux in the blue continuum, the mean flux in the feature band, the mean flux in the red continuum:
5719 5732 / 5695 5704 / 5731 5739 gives 0.6 angstrom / 1.09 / 1.05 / 1.1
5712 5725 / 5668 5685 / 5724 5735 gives 0.4 angstrom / 1.07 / 1.05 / 1.09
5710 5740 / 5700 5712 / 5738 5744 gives 0.3 angstrom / 1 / 1.06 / 1.13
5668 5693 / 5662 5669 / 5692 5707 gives -2.0 angstrom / 0.937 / 1.07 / 1.06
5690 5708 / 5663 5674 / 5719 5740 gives -0.2 angstrom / 1.03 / 1.06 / 1.07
